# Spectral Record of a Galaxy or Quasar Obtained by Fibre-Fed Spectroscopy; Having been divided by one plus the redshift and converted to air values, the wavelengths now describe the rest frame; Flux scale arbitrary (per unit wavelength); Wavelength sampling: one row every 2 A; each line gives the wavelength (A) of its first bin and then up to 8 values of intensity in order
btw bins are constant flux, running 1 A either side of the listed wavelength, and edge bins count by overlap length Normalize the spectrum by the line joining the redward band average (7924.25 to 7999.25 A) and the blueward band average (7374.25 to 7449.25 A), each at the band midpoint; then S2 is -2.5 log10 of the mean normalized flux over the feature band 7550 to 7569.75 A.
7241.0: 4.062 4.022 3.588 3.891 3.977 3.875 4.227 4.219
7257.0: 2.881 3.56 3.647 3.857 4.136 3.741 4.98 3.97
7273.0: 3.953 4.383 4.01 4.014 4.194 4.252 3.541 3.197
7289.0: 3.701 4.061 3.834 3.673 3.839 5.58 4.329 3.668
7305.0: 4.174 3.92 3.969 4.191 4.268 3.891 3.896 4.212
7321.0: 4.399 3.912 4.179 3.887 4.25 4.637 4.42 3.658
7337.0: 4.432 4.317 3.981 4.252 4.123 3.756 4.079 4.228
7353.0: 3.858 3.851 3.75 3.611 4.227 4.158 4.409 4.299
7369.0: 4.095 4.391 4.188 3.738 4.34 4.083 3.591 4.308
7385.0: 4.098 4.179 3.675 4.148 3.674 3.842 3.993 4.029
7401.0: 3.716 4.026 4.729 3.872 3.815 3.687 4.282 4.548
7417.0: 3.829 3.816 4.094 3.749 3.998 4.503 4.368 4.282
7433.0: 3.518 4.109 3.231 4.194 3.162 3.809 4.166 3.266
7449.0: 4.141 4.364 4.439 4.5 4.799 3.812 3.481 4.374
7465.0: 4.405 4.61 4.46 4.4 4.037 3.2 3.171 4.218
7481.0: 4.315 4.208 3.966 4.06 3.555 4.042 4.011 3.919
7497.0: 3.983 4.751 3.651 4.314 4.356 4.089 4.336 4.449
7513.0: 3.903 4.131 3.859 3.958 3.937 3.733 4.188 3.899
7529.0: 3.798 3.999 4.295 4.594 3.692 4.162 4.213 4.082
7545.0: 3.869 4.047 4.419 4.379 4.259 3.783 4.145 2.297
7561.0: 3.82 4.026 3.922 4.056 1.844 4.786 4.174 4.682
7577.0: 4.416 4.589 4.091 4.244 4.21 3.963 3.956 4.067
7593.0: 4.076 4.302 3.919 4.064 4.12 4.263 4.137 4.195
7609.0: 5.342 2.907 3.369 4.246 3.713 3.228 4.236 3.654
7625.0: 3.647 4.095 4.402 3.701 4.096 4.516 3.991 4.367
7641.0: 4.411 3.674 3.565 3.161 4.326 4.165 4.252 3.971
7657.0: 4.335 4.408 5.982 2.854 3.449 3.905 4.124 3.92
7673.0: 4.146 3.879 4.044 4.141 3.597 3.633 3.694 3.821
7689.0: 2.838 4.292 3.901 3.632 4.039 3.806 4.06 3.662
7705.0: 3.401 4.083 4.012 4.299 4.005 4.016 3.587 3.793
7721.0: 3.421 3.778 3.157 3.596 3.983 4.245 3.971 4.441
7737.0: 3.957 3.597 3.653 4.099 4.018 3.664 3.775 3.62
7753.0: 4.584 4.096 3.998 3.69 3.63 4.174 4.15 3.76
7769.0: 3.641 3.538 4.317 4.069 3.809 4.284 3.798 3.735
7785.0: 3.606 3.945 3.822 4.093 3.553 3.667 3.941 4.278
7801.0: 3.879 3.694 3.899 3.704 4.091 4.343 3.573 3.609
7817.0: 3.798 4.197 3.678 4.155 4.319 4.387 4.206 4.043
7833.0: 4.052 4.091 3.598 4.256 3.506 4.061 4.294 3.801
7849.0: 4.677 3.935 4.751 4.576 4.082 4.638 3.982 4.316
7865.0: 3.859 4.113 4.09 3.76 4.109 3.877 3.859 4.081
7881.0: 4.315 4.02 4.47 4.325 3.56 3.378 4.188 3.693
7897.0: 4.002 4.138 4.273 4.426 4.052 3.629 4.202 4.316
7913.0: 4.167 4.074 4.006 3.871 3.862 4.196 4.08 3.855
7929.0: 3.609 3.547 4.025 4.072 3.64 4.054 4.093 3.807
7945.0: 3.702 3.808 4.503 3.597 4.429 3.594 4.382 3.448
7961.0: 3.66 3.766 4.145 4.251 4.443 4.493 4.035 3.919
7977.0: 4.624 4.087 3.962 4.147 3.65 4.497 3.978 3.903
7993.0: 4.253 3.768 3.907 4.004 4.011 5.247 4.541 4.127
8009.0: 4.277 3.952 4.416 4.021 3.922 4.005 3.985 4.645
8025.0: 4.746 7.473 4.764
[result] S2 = 0.08 mag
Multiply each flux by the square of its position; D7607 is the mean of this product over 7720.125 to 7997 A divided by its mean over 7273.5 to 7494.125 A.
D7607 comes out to 1.12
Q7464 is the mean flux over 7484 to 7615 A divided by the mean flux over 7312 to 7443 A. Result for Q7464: 1.00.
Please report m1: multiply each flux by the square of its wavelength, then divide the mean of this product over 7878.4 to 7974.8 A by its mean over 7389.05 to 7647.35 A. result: 1.1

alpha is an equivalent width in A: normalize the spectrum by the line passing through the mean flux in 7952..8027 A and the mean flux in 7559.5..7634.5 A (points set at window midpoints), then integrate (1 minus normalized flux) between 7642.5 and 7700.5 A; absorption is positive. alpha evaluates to 1.75 A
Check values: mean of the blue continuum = 4.01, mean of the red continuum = 4.19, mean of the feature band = 3.92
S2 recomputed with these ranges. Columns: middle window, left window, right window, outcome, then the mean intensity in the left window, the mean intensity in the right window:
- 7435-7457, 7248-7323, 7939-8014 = 0.01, 4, 4.09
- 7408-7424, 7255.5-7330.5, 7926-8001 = 0.01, 4.01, 3.99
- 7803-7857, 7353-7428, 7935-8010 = 0.00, 4.03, 4.07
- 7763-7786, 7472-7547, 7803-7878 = 0.04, 4.03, 4.06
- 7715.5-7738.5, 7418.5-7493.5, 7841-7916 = 0.07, 4.02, 4.1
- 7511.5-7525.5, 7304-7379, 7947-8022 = 0.04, 4.11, 4.1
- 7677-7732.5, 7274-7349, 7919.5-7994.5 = 0.06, 4.08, 4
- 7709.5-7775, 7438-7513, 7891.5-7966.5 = 0.03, 4.08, 3.97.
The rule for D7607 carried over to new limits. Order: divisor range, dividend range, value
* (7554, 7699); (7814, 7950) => 1.09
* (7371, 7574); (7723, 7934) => 1.09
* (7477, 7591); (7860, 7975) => 1.09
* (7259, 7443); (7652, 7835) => 1.08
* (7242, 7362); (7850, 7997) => 1.18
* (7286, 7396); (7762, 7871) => 1.12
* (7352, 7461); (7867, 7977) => 1.14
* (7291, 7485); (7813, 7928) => 1.13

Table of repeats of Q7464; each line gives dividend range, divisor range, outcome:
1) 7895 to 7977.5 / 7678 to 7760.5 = 1.04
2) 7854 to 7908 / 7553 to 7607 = 1.02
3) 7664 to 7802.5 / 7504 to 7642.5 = 0.96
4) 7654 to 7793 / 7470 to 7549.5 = 0.96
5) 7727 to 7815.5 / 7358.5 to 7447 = 0.98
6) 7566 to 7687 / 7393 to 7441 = 1.01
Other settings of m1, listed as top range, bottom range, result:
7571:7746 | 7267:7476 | 1.06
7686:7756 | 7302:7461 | 1.04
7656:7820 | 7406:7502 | 1.04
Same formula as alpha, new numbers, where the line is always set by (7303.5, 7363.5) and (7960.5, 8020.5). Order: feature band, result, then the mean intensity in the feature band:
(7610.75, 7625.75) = 1.62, 3.66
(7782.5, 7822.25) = 2.52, 3.86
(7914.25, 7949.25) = 1.79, 3.92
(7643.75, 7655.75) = 0.60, 3.9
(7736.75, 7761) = 1.37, 3.88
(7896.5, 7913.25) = -0.03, 4.14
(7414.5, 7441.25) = 0.78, 3.97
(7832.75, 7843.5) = 0.55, 3.91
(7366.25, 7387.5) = -0.17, 4.12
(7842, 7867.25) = -0.71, 4.24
